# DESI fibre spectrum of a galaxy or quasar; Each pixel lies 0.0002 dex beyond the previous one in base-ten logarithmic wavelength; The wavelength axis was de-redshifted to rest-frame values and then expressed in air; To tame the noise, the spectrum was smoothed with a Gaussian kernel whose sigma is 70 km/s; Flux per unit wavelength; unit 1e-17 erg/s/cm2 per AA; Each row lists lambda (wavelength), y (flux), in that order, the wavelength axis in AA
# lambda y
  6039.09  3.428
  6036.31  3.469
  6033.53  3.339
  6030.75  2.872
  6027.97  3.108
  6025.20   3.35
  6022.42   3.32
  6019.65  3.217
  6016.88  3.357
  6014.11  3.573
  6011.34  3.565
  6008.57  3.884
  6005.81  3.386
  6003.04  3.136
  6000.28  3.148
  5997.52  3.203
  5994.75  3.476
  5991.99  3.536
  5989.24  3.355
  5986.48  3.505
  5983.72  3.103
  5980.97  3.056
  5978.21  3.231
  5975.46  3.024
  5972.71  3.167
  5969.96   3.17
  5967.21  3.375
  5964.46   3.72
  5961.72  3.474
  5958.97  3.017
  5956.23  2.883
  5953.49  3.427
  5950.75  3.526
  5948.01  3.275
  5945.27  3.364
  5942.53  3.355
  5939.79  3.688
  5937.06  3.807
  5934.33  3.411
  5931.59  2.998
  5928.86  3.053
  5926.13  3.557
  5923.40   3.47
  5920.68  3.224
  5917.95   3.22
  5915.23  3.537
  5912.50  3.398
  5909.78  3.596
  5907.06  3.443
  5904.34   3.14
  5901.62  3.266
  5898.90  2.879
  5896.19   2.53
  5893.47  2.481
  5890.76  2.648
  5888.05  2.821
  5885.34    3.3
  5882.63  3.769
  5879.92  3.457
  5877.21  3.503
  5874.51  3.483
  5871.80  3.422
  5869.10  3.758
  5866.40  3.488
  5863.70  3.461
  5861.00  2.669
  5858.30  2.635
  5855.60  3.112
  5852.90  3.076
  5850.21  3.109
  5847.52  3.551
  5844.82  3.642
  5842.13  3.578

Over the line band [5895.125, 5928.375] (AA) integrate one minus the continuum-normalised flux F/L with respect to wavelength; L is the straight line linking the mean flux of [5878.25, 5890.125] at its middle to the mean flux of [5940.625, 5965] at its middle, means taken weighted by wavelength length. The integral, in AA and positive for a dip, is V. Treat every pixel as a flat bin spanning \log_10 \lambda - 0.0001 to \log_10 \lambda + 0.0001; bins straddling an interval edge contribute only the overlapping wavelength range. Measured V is 0.4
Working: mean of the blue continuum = 3.3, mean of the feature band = 3.27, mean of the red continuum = 3.33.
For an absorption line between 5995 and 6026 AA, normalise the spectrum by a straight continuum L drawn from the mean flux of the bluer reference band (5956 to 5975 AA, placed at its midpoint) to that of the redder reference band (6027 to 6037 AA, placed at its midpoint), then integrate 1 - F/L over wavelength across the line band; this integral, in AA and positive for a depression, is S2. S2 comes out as -1.7 AA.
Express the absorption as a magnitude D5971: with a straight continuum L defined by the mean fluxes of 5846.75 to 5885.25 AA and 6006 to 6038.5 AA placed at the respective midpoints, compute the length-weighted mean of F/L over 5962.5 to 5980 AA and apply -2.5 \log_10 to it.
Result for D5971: 0.02 mag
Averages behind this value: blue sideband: 3.32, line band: 3.28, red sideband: 3.37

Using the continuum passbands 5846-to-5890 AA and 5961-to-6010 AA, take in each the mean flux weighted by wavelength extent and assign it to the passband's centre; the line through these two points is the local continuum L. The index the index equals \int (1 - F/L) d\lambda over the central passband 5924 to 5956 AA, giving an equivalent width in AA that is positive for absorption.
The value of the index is -0.75 AA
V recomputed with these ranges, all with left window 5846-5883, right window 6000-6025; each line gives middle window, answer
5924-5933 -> 0.3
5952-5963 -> 0.6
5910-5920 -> -0.2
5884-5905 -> 2.9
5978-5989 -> 0.5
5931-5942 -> -0.5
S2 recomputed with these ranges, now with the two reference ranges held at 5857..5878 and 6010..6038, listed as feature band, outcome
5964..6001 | 0.3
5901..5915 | -0.4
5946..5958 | 0.1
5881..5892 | 0.5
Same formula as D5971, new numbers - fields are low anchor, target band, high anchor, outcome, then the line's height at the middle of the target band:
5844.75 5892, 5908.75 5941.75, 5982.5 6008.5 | -0.04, 3.3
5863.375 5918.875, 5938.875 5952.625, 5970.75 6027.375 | -0.04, 3.29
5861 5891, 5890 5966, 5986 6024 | 0.04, 3.38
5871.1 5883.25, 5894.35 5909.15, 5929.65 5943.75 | 0.14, 3.48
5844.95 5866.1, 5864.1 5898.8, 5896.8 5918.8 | 0.00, 3.21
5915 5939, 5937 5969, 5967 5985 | -0.05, 3.25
